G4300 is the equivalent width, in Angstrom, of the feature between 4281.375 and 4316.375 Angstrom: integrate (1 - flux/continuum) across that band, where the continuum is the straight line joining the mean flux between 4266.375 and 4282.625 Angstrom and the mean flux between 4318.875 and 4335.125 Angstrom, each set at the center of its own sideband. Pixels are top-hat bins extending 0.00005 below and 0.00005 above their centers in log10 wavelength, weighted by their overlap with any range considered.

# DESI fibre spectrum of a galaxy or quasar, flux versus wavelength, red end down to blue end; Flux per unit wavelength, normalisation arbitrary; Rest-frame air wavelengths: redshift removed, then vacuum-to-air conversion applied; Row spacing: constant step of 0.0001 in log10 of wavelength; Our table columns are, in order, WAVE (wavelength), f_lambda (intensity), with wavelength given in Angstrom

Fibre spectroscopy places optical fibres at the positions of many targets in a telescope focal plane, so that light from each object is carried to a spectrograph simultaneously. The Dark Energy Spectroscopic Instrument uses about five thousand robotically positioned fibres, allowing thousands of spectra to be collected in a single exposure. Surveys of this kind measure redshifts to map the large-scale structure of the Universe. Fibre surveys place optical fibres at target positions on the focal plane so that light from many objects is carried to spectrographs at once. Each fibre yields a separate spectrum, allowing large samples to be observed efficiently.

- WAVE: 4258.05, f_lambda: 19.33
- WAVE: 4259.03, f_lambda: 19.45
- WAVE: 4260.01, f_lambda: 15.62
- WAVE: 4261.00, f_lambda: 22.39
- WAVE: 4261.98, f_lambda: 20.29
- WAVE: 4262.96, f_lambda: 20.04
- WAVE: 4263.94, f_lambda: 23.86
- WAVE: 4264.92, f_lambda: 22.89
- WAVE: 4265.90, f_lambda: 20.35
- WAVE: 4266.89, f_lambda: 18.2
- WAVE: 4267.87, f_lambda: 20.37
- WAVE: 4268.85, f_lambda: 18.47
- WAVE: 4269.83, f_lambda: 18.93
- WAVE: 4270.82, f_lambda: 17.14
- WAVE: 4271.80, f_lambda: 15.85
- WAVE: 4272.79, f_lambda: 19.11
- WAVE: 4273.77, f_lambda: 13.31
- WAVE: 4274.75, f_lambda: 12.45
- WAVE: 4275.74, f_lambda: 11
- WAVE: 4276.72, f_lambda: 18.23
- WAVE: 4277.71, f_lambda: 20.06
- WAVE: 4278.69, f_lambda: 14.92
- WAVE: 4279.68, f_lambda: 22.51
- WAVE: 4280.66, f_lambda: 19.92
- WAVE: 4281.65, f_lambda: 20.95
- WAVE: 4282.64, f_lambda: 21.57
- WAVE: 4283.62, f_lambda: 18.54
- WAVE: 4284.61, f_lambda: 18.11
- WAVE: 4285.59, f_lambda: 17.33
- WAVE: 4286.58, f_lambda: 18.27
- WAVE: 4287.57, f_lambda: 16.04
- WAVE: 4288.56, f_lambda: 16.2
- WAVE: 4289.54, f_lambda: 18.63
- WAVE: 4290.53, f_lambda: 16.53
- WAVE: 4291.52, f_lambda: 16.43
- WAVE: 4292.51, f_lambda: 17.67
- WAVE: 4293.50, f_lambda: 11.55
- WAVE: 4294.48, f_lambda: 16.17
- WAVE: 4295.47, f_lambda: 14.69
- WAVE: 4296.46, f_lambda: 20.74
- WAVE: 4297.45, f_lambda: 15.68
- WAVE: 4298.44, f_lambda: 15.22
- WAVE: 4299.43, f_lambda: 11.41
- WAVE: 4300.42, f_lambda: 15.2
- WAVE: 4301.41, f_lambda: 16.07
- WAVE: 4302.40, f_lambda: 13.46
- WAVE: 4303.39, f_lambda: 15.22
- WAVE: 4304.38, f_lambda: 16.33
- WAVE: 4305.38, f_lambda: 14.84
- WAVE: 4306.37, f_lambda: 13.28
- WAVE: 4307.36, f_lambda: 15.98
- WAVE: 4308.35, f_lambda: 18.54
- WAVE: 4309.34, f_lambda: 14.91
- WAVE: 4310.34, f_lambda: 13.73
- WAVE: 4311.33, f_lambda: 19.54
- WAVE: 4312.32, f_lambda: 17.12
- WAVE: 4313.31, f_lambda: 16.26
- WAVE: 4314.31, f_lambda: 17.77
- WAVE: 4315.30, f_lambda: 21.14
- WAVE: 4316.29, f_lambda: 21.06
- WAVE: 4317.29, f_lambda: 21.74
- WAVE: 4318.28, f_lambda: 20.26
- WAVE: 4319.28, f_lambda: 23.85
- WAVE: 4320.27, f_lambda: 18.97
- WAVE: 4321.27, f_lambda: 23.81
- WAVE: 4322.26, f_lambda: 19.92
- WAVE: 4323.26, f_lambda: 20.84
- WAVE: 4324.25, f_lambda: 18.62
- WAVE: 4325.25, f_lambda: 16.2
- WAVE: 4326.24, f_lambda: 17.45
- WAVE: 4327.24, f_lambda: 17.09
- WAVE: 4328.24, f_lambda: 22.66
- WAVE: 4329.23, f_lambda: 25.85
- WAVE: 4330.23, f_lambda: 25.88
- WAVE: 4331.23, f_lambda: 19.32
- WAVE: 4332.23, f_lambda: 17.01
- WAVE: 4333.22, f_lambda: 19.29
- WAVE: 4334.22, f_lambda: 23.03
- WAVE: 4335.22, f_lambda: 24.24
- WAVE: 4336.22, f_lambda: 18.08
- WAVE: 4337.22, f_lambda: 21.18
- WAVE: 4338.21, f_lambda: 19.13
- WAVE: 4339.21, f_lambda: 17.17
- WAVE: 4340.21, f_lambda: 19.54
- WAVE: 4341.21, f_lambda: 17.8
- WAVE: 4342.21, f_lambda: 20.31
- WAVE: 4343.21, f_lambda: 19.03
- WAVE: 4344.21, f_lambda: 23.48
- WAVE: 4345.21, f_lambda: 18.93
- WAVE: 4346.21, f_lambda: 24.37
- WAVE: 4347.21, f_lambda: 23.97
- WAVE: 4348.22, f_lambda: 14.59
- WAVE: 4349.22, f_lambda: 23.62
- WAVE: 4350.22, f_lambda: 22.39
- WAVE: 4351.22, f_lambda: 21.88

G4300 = 4.42 Angstrom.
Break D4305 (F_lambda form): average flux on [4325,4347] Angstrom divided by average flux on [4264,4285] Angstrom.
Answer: 1.1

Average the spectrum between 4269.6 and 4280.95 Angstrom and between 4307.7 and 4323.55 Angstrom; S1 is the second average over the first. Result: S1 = 1.1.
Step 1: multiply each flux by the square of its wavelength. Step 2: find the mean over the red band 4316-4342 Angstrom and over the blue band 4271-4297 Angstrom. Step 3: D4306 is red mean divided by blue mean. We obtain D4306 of 1.2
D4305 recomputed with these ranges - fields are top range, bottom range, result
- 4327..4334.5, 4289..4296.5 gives 1.31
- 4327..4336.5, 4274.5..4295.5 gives 1.24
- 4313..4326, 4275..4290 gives 1.11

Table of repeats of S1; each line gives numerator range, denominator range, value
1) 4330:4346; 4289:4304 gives 1.29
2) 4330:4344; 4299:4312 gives 1.31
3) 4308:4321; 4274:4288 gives 1.06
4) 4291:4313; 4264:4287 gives 0.85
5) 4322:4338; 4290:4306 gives 1.32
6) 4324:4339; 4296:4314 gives 1.29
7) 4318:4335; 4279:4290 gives 1.10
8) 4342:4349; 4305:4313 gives 1.30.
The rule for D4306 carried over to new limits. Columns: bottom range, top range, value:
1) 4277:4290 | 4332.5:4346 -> 1.11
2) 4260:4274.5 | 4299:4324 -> 0.94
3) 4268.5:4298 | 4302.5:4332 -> 1.11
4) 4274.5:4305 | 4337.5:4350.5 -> 1.25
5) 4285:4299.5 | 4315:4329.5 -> 1.28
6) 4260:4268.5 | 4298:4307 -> 0.72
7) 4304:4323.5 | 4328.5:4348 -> 1.14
